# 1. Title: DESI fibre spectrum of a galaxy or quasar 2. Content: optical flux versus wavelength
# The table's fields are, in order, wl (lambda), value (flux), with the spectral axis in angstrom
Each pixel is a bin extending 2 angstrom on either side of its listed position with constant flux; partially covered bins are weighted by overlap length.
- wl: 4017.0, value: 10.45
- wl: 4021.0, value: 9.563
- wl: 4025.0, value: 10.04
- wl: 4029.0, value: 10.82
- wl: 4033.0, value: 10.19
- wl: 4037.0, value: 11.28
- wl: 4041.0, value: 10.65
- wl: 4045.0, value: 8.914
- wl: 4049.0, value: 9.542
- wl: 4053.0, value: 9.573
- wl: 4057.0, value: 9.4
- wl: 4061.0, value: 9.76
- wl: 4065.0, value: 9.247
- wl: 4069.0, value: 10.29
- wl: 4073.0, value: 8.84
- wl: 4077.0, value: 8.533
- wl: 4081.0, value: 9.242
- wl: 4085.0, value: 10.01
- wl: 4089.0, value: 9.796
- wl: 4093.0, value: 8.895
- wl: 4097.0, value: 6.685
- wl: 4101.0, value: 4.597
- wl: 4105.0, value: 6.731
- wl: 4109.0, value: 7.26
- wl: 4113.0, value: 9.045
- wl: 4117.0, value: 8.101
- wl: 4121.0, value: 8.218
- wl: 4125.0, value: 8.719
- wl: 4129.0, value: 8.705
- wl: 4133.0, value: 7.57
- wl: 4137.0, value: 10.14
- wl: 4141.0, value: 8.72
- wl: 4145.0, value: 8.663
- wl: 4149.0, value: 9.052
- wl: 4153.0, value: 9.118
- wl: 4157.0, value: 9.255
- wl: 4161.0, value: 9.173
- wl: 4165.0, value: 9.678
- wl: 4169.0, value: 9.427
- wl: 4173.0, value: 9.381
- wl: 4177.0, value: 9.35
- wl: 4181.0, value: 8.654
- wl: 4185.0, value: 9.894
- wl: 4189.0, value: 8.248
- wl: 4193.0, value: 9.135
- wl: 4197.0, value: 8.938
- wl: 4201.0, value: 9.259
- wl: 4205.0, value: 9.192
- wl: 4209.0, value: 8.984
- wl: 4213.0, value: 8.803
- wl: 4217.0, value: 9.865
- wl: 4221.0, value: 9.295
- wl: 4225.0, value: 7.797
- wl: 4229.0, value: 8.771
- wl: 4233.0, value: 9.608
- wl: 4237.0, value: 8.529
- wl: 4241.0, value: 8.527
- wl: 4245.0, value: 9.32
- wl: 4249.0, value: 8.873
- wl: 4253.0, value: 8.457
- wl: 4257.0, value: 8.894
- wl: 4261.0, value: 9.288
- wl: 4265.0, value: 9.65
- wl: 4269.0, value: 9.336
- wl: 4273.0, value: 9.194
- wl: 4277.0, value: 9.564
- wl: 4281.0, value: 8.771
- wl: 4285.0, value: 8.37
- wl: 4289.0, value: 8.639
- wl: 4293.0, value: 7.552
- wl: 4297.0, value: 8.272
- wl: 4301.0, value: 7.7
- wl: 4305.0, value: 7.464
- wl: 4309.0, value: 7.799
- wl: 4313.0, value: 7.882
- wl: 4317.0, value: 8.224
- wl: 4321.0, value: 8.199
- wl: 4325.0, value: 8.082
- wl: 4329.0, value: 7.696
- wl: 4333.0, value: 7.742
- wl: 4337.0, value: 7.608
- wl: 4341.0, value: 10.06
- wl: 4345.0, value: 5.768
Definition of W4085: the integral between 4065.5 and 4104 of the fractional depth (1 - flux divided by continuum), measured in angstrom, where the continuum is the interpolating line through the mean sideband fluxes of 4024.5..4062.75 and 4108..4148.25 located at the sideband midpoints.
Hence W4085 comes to 3.3 angstrom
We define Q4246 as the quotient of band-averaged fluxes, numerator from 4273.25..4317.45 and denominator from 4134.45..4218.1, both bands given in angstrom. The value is 0.9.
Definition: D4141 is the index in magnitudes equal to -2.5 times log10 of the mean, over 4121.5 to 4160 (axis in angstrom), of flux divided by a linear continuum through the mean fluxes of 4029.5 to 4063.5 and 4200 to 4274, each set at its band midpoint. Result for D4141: 0.07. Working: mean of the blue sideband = 9.94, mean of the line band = 8.86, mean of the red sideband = 9.03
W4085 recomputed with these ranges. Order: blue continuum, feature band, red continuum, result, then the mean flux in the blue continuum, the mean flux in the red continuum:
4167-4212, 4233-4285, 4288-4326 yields -3.7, 9.13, 7.96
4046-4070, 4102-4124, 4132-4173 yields 3.7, 9.58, 9.13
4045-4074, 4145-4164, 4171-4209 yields 0.2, 9.5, 9.11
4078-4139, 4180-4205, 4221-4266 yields -1.2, 8.25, 8.88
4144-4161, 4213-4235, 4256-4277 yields 0.4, 9.06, 9.32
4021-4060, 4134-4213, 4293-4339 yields -1.5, 10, 7.86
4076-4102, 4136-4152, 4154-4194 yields -0.3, 8.38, 9.22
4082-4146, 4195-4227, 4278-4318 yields -3.3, 8.25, 8.1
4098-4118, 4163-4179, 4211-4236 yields -2.6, 7.08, 9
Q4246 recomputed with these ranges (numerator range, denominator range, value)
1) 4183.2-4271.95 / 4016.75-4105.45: 0.97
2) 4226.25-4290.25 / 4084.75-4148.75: 1.09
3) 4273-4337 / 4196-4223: 0.89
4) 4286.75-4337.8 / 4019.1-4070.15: 0.80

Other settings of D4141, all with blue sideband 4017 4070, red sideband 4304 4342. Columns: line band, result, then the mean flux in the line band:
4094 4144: 0.19 mag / 7.91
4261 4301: -0.06 mag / 8.78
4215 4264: -0.04 mag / 8.95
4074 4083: 0.10 mag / 8.88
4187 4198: 0.02 mag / 8.76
